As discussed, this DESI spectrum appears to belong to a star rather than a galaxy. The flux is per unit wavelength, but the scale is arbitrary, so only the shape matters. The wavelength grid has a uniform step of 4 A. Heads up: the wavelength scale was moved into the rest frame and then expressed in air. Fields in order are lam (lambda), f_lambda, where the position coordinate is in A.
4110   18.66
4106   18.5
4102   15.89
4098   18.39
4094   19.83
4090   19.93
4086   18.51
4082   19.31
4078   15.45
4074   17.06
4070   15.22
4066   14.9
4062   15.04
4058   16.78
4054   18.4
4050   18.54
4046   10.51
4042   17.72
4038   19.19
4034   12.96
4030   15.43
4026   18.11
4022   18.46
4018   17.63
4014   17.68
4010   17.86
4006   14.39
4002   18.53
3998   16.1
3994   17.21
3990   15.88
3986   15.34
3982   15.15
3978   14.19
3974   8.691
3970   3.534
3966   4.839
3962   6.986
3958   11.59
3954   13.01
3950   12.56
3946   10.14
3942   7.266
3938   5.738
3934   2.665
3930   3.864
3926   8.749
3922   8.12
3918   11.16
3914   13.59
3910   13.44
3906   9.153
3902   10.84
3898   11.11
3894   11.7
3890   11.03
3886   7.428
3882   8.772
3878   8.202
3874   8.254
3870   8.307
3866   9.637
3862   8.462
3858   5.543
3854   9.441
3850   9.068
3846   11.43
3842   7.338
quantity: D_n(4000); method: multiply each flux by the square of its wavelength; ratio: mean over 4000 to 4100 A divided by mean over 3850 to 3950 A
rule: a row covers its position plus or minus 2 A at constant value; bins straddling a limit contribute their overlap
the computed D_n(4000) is 2.1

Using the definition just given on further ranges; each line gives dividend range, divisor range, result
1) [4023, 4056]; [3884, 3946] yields 1.93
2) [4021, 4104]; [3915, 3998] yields 1.77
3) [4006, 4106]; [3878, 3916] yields 1.73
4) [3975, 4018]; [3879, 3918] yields 1.58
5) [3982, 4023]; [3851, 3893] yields 2.09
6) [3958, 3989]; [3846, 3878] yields 1.25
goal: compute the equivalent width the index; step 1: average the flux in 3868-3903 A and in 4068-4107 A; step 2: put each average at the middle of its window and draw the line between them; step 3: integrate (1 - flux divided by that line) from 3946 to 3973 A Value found 7.73 A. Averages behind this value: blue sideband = 9.48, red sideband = 17.8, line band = 8.85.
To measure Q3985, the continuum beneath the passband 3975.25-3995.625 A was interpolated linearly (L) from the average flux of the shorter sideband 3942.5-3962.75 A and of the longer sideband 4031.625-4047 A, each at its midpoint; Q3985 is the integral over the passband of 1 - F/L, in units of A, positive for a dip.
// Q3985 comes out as -4.4 A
